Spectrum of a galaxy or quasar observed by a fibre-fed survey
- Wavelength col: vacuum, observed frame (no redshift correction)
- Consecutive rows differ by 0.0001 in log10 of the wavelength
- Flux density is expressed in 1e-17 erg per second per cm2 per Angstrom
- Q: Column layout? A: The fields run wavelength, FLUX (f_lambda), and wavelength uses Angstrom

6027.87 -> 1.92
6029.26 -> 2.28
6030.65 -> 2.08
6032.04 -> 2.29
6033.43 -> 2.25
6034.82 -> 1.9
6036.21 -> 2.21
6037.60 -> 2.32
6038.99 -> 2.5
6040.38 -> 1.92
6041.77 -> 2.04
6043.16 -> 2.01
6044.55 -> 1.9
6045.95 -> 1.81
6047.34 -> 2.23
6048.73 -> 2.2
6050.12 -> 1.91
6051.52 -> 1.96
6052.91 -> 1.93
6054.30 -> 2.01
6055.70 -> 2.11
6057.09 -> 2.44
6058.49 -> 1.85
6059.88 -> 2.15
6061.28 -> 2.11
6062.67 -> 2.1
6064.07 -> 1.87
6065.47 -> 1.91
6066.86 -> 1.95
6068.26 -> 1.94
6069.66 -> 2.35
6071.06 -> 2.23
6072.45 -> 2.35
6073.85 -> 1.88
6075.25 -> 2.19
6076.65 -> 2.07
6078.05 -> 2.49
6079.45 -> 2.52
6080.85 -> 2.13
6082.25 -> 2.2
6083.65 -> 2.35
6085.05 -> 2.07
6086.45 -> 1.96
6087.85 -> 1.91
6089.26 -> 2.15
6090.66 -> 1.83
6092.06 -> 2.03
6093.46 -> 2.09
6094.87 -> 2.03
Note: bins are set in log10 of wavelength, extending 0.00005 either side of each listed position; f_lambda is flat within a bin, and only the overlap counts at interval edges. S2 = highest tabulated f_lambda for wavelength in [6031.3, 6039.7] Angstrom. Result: 2.5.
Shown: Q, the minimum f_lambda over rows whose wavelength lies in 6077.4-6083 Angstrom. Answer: 2.13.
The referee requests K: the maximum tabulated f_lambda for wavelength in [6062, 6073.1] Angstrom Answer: 2.35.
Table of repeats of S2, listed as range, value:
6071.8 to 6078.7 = 2.49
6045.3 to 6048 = 2.23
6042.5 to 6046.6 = 2.01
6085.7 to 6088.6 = 1.96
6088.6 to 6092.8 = 2.15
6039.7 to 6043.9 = 2.04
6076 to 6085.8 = 2.52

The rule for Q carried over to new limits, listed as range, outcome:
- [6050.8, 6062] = 1.85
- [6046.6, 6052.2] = 1.91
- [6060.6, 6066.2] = 1.87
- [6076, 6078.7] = 2.07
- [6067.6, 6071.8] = 1.94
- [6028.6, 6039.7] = 1.9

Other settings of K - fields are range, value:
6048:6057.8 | 2.44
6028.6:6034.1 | 2.29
